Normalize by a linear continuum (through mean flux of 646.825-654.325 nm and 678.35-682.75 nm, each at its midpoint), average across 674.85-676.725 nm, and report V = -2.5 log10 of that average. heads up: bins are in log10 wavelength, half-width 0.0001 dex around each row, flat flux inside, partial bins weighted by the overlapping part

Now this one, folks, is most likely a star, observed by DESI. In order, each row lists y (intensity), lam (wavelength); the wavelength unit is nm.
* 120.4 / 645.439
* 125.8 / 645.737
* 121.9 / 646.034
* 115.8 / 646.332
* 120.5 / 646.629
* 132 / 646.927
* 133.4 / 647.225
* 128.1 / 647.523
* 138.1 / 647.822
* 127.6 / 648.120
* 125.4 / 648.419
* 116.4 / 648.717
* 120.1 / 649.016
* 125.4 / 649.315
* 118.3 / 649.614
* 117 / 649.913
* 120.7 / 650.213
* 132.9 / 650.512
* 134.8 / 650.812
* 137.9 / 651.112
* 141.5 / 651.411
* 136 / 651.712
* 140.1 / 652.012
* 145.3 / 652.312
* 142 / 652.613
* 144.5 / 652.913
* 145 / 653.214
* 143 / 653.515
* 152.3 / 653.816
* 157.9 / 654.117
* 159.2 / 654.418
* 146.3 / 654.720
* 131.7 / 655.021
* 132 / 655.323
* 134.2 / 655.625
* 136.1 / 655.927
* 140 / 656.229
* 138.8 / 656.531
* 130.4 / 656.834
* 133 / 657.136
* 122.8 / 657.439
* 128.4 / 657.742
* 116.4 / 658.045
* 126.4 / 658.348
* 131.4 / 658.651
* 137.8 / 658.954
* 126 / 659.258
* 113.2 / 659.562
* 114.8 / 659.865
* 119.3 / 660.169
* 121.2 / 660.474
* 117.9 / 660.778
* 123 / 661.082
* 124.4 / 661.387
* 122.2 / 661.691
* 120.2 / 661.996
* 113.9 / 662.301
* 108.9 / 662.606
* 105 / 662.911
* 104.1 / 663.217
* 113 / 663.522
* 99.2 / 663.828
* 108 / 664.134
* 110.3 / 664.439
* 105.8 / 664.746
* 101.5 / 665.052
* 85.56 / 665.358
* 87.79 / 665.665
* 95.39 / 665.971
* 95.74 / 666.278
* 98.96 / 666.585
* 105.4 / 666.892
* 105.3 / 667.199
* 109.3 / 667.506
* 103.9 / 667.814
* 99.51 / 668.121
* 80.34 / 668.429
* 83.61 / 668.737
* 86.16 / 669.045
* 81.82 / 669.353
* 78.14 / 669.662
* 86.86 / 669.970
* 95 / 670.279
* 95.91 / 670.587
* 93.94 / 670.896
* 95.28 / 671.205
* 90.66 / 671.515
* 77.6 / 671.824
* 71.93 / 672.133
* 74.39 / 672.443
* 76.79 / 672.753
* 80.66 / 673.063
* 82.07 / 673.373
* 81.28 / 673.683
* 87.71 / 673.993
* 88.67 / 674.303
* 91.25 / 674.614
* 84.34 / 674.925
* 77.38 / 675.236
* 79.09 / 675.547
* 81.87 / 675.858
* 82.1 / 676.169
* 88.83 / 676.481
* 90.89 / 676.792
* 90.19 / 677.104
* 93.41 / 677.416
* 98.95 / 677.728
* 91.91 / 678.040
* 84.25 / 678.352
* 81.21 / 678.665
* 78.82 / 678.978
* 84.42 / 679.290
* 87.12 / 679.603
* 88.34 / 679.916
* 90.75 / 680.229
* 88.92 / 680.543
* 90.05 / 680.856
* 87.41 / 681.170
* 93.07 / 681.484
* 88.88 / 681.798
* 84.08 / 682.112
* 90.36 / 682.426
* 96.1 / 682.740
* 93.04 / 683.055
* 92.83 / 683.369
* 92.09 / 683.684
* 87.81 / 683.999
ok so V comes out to 0.15 mag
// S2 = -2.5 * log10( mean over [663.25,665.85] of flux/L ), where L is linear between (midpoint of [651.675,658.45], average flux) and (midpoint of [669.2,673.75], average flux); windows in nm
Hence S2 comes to 0.060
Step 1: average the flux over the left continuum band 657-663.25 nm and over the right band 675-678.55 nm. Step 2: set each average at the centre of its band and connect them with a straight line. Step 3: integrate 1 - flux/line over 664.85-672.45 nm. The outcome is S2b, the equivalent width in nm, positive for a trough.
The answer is 0.88 nm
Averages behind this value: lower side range 121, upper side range 87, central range 91.6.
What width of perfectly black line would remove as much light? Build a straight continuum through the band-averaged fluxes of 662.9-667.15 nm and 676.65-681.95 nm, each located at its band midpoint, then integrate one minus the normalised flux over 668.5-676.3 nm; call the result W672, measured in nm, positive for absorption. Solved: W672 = 0.87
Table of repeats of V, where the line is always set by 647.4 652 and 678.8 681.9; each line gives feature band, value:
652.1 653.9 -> -0.17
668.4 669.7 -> 0.24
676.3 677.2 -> 0.03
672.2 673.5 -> 0.24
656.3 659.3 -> -0.10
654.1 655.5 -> -0.18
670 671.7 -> 0.08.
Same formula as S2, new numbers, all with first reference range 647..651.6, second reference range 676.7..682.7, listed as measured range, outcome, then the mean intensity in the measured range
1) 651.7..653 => -0.148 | 142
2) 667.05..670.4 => 0.125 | 91.7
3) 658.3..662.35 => -0.079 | 122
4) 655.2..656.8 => -0.141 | 136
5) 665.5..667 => 0.105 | 96.3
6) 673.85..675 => 0.086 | 88.2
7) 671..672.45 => 0.190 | 83.1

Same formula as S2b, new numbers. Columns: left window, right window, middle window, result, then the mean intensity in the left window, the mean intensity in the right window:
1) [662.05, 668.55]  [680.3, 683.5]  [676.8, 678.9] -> 0.083 nm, 102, 90.5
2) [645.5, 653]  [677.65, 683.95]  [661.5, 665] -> 0.049 nm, 129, 89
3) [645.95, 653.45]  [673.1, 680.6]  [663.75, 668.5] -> 0.182 nm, 131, 86.3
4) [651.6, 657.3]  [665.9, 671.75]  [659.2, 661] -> 0.060 nm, 141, 93.5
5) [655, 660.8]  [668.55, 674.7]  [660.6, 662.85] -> -0.045 nm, 128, 84.9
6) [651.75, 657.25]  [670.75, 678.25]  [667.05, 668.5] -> 0.051 nm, 142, 85.5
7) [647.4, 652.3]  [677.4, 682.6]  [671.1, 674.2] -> 0.521 nm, 129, 88.2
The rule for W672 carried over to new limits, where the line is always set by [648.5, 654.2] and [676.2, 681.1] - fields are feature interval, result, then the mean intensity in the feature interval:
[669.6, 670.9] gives 0.156 nm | 90.4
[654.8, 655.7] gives -0.037 nm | 134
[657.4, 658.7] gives -0.013 nm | 125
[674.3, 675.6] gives 0.147 nm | 84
